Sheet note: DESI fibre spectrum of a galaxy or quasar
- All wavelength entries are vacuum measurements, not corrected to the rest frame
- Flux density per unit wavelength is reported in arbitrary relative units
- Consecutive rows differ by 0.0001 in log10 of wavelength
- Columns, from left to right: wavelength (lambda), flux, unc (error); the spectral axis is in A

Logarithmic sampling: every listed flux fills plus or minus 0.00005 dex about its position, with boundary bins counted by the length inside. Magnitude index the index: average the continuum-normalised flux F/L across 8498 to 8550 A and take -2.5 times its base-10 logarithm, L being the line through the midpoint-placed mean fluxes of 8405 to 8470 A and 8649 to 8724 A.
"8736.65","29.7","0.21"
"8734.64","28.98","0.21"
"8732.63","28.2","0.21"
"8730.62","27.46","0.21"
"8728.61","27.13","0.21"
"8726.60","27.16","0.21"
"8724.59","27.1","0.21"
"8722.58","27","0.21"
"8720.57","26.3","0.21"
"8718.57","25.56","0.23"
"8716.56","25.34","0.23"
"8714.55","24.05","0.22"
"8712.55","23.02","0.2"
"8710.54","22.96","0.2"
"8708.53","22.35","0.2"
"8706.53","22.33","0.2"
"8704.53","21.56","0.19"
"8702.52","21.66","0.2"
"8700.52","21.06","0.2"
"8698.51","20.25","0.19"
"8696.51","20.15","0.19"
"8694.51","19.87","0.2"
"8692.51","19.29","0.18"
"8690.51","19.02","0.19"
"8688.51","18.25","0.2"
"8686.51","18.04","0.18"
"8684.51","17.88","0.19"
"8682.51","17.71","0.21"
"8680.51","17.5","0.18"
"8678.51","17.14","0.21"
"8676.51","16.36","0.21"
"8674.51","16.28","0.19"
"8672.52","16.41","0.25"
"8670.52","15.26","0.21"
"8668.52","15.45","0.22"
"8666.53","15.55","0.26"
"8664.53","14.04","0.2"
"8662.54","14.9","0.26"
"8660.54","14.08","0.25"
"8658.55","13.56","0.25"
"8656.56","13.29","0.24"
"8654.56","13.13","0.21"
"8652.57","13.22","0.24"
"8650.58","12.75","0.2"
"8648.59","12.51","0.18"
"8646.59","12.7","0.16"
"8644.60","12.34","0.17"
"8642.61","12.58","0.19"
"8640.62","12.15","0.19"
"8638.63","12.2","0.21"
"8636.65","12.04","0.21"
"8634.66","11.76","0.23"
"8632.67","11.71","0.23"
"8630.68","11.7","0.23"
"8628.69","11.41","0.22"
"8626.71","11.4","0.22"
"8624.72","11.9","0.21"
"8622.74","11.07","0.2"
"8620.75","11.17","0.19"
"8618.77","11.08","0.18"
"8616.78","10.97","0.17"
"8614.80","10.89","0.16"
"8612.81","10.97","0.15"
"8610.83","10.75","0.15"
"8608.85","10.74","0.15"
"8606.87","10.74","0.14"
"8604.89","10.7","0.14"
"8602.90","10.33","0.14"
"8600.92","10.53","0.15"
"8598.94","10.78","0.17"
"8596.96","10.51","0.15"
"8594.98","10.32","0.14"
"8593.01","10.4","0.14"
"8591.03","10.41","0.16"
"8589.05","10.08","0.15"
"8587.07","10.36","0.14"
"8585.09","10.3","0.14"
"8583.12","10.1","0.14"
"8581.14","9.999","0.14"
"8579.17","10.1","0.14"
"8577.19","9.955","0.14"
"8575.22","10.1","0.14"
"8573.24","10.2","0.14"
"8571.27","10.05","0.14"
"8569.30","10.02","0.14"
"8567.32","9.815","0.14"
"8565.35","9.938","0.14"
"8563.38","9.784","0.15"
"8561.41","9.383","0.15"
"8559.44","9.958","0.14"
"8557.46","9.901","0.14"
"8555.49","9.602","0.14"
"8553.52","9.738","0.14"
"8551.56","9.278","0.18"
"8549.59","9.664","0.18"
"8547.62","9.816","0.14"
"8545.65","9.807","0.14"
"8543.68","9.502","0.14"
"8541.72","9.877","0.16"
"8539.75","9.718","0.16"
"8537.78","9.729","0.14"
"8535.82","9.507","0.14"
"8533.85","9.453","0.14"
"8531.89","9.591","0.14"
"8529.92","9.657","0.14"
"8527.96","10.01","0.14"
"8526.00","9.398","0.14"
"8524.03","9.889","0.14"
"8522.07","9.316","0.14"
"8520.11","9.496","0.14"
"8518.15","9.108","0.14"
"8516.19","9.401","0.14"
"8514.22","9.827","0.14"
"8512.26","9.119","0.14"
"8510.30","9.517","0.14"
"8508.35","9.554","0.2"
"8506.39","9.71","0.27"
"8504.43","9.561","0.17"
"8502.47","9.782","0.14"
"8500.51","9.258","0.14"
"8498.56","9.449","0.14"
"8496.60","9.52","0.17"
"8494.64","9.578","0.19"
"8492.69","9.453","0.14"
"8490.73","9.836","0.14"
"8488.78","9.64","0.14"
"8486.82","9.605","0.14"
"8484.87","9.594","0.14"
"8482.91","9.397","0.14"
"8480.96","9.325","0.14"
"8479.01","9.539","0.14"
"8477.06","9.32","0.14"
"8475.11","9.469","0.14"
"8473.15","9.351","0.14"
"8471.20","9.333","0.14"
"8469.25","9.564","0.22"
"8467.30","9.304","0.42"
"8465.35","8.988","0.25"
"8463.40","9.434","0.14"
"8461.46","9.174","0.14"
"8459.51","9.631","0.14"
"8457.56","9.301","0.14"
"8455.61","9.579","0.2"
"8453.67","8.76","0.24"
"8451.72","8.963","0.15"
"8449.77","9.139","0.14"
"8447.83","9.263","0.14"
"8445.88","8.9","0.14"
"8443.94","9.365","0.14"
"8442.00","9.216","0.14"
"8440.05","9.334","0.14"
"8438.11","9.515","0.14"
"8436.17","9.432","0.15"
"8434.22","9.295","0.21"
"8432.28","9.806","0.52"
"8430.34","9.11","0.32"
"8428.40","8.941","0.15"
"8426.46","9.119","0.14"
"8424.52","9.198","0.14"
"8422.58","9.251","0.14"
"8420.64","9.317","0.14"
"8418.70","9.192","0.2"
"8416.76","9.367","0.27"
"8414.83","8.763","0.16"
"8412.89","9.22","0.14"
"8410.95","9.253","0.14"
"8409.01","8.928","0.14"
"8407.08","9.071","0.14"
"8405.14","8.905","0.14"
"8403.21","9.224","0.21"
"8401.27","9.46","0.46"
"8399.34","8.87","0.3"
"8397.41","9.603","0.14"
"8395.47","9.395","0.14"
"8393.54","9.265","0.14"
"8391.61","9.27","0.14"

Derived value 0.29 mag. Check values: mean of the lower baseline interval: 9.23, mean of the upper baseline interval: 18.7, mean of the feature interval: 9.58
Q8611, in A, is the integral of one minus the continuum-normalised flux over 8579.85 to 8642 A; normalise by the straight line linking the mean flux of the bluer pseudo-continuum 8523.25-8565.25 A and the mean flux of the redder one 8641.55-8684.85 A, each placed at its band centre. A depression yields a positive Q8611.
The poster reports 7.64 A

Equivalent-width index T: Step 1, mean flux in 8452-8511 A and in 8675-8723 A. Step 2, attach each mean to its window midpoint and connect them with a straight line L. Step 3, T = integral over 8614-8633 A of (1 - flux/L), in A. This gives 6.30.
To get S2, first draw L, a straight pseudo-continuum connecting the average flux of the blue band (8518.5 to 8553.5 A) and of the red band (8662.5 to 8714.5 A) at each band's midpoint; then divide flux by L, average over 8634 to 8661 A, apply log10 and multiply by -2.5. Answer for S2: 0.27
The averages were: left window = 9.63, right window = 18.8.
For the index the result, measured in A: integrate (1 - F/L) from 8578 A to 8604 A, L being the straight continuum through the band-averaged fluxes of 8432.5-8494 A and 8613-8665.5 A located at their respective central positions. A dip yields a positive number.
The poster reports 2.7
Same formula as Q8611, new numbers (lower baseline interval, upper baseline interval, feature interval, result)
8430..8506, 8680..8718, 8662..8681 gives 3.5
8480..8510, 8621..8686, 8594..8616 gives 3.3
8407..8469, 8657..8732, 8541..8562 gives 6.6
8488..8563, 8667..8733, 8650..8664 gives 3.7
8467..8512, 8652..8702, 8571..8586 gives 3.3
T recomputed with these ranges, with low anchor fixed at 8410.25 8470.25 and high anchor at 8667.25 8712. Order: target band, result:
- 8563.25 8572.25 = 2.7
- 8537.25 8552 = 4.0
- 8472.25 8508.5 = 5.4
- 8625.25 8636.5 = 3.4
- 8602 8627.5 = 8.1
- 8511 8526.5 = 3.6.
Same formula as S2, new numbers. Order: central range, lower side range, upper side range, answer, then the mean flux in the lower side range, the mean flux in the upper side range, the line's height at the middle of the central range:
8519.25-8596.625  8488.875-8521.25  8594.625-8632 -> 0.04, 9.51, 11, 10.2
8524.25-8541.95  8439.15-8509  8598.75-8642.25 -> 0.05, 9.39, 11.3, 10.1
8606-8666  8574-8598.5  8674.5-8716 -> 0.20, 10.2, 20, 14.7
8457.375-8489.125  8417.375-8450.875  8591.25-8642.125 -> 0.03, 9.26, 11.1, 9.66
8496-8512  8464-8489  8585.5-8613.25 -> 0.01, 9.41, 10.5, 9.66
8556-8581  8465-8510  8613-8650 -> 0.09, 9.49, 11.7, 10.8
